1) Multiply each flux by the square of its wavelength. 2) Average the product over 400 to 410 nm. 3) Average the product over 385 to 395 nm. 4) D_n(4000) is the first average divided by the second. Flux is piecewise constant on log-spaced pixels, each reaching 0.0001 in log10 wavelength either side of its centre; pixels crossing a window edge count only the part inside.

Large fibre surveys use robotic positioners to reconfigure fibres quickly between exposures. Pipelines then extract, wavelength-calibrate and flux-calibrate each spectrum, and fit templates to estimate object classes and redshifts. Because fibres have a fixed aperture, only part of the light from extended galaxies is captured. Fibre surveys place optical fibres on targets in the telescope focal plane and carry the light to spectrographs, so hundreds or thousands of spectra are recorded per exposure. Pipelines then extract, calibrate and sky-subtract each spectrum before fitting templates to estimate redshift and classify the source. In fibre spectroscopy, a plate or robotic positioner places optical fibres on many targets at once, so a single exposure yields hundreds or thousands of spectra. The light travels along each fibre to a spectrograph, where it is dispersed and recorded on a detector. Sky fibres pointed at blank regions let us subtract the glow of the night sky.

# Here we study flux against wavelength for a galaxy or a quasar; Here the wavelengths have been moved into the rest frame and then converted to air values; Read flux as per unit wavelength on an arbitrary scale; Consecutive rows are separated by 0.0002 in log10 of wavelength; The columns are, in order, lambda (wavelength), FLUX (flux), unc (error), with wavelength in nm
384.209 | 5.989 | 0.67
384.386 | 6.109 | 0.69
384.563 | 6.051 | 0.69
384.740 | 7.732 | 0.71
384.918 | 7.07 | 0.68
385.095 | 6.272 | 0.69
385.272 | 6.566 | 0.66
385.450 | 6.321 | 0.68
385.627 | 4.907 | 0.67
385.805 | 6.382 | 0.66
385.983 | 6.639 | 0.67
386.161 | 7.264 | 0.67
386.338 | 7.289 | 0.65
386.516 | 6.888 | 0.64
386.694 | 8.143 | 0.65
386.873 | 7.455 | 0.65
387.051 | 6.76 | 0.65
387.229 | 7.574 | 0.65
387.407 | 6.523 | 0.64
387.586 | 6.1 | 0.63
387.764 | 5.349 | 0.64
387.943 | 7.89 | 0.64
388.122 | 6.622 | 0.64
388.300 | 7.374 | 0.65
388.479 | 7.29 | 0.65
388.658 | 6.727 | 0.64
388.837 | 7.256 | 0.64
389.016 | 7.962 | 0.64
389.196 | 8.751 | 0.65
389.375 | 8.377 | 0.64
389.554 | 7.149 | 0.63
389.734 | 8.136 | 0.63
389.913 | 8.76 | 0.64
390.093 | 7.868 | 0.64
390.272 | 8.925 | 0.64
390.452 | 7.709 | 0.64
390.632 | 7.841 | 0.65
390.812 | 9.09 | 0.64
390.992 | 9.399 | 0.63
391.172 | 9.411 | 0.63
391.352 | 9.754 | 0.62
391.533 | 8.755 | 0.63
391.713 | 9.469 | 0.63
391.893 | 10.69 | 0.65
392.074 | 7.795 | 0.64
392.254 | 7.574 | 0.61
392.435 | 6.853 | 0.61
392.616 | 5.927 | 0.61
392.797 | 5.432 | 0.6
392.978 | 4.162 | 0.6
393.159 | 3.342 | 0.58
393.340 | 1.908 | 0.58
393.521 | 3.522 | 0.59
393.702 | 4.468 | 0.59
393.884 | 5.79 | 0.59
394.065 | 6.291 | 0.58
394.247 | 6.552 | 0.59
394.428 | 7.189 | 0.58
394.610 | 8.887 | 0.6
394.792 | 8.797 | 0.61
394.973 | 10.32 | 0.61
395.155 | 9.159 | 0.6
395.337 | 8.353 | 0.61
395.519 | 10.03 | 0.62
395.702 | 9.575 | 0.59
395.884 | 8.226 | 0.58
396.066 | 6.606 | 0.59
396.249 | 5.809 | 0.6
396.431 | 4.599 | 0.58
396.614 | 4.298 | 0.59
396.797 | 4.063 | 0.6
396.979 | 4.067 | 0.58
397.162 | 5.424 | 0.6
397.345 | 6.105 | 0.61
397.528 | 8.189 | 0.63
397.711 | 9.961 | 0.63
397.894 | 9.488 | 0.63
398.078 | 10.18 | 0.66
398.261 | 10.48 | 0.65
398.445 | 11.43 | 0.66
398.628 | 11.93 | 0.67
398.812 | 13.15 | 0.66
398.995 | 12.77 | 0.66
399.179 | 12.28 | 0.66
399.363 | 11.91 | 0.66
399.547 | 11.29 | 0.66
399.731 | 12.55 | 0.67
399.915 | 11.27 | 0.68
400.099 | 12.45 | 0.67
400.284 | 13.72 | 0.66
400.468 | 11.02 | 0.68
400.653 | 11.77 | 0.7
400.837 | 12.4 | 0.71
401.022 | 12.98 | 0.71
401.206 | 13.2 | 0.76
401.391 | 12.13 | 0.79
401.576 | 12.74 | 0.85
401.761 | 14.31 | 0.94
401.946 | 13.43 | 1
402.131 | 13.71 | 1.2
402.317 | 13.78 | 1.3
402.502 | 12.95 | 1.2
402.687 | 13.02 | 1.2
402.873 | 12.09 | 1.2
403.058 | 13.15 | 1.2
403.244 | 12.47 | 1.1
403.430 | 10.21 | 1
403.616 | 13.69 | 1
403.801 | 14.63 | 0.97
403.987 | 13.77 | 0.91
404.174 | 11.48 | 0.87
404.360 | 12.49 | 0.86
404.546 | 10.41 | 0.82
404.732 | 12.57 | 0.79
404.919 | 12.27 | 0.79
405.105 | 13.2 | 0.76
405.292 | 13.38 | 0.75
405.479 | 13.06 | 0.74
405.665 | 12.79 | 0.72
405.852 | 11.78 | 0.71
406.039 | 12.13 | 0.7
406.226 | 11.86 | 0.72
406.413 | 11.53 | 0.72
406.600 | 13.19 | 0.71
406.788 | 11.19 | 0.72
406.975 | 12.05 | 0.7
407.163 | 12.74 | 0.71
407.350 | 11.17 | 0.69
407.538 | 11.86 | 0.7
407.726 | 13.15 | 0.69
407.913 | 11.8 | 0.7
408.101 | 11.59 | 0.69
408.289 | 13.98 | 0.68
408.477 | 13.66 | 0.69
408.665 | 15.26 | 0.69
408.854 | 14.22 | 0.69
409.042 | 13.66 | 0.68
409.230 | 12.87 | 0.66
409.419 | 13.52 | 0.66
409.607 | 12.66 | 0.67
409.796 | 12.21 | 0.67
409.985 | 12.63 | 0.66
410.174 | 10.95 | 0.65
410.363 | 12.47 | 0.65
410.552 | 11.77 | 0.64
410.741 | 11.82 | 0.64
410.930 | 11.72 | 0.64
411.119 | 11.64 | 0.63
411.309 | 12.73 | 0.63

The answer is 1.91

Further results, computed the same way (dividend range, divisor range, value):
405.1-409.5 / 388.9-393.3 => 1.77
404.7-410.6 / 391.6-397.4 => 2.04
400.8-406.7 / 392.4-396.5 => 2.01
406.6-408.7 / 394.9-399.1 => 1.56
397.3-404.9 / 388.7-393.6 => 1.70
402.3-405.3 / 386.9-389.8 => 1.89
